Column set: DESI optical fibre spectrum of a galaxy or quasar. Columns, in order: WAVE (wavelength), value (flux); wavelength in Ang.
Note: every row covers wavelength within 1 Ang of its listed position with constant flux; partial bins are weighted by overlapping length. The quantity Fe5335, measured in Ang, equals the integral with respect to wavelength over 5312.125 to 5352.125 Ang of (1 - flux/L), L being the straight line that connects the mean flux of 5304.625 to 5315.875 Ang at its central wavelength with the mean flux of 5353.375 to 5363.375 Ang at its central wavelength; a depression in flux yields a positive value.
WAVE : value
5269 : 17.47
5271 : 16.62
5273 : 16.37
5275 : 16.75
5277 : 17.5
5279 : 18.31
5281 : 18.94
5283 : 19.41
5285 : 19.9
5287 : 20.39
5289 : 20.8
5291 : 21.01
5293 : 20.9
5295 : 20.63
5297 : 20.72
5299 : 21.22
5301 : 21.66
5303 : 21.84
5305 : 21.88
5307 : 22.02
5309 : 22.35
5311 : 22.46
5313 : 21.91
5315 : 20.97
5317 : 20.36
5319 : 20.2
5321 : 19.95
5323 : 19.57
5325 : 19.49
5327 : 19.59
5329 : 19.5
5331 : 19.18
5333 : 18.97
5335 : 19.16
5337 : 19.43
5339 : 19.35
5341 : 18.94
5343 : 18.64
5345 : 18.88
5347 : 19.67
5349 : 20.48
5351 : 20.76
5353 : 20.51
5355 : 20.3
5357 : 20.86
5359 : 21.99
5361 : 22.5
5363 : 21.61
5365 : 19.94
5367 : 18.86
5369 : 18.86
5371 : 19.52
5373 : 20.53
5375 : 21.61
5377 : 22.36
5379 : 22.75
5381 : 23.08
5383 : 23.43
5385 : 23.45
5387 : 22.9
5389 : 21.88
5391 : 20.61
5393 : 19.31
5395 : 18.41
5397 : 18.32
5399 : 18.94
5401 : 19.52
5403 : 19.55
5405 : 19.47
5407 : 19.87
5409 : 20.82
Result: 3.59 Ang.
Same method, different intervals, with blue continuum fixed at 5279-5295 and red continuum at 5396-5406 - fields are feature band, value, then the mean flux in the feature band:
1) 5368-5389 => -2.72 Ang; 21.9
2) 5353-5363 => -0.94 Ang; 21.3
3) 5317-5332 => 0.08 Ang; 19.7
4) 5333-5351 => 0.25 Ang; 19.4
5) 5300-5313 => -1.36 Ang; 22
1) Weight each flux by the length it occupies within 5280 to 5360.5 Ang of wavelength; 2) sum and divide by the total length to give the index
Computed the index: 20.4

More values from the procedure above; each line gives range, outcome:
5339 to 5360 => 20.1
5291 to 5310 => 21.4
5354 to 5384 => 21.2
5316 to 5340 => 19.6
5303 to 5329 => 20.9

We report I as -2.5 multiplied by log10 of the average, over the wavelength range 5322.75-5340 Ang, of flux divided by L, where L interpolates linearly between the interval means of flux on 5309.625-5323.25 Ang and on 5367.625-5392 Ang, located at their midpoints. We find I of 0.09 mag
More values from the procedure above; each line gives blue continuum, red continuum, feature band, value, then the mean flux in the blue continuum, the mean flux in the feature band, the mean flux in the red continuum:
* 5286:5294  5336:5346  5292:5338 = -0.04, 20.8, 20.6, 19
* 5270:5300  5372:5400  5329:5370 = 0.03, 19.3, 19.9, 21.3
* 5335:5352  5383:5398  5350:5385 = -0.05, 19.5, 21.2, 20.9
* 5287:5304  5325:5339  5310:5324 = -0.04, 21.1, 20.8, 19.3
